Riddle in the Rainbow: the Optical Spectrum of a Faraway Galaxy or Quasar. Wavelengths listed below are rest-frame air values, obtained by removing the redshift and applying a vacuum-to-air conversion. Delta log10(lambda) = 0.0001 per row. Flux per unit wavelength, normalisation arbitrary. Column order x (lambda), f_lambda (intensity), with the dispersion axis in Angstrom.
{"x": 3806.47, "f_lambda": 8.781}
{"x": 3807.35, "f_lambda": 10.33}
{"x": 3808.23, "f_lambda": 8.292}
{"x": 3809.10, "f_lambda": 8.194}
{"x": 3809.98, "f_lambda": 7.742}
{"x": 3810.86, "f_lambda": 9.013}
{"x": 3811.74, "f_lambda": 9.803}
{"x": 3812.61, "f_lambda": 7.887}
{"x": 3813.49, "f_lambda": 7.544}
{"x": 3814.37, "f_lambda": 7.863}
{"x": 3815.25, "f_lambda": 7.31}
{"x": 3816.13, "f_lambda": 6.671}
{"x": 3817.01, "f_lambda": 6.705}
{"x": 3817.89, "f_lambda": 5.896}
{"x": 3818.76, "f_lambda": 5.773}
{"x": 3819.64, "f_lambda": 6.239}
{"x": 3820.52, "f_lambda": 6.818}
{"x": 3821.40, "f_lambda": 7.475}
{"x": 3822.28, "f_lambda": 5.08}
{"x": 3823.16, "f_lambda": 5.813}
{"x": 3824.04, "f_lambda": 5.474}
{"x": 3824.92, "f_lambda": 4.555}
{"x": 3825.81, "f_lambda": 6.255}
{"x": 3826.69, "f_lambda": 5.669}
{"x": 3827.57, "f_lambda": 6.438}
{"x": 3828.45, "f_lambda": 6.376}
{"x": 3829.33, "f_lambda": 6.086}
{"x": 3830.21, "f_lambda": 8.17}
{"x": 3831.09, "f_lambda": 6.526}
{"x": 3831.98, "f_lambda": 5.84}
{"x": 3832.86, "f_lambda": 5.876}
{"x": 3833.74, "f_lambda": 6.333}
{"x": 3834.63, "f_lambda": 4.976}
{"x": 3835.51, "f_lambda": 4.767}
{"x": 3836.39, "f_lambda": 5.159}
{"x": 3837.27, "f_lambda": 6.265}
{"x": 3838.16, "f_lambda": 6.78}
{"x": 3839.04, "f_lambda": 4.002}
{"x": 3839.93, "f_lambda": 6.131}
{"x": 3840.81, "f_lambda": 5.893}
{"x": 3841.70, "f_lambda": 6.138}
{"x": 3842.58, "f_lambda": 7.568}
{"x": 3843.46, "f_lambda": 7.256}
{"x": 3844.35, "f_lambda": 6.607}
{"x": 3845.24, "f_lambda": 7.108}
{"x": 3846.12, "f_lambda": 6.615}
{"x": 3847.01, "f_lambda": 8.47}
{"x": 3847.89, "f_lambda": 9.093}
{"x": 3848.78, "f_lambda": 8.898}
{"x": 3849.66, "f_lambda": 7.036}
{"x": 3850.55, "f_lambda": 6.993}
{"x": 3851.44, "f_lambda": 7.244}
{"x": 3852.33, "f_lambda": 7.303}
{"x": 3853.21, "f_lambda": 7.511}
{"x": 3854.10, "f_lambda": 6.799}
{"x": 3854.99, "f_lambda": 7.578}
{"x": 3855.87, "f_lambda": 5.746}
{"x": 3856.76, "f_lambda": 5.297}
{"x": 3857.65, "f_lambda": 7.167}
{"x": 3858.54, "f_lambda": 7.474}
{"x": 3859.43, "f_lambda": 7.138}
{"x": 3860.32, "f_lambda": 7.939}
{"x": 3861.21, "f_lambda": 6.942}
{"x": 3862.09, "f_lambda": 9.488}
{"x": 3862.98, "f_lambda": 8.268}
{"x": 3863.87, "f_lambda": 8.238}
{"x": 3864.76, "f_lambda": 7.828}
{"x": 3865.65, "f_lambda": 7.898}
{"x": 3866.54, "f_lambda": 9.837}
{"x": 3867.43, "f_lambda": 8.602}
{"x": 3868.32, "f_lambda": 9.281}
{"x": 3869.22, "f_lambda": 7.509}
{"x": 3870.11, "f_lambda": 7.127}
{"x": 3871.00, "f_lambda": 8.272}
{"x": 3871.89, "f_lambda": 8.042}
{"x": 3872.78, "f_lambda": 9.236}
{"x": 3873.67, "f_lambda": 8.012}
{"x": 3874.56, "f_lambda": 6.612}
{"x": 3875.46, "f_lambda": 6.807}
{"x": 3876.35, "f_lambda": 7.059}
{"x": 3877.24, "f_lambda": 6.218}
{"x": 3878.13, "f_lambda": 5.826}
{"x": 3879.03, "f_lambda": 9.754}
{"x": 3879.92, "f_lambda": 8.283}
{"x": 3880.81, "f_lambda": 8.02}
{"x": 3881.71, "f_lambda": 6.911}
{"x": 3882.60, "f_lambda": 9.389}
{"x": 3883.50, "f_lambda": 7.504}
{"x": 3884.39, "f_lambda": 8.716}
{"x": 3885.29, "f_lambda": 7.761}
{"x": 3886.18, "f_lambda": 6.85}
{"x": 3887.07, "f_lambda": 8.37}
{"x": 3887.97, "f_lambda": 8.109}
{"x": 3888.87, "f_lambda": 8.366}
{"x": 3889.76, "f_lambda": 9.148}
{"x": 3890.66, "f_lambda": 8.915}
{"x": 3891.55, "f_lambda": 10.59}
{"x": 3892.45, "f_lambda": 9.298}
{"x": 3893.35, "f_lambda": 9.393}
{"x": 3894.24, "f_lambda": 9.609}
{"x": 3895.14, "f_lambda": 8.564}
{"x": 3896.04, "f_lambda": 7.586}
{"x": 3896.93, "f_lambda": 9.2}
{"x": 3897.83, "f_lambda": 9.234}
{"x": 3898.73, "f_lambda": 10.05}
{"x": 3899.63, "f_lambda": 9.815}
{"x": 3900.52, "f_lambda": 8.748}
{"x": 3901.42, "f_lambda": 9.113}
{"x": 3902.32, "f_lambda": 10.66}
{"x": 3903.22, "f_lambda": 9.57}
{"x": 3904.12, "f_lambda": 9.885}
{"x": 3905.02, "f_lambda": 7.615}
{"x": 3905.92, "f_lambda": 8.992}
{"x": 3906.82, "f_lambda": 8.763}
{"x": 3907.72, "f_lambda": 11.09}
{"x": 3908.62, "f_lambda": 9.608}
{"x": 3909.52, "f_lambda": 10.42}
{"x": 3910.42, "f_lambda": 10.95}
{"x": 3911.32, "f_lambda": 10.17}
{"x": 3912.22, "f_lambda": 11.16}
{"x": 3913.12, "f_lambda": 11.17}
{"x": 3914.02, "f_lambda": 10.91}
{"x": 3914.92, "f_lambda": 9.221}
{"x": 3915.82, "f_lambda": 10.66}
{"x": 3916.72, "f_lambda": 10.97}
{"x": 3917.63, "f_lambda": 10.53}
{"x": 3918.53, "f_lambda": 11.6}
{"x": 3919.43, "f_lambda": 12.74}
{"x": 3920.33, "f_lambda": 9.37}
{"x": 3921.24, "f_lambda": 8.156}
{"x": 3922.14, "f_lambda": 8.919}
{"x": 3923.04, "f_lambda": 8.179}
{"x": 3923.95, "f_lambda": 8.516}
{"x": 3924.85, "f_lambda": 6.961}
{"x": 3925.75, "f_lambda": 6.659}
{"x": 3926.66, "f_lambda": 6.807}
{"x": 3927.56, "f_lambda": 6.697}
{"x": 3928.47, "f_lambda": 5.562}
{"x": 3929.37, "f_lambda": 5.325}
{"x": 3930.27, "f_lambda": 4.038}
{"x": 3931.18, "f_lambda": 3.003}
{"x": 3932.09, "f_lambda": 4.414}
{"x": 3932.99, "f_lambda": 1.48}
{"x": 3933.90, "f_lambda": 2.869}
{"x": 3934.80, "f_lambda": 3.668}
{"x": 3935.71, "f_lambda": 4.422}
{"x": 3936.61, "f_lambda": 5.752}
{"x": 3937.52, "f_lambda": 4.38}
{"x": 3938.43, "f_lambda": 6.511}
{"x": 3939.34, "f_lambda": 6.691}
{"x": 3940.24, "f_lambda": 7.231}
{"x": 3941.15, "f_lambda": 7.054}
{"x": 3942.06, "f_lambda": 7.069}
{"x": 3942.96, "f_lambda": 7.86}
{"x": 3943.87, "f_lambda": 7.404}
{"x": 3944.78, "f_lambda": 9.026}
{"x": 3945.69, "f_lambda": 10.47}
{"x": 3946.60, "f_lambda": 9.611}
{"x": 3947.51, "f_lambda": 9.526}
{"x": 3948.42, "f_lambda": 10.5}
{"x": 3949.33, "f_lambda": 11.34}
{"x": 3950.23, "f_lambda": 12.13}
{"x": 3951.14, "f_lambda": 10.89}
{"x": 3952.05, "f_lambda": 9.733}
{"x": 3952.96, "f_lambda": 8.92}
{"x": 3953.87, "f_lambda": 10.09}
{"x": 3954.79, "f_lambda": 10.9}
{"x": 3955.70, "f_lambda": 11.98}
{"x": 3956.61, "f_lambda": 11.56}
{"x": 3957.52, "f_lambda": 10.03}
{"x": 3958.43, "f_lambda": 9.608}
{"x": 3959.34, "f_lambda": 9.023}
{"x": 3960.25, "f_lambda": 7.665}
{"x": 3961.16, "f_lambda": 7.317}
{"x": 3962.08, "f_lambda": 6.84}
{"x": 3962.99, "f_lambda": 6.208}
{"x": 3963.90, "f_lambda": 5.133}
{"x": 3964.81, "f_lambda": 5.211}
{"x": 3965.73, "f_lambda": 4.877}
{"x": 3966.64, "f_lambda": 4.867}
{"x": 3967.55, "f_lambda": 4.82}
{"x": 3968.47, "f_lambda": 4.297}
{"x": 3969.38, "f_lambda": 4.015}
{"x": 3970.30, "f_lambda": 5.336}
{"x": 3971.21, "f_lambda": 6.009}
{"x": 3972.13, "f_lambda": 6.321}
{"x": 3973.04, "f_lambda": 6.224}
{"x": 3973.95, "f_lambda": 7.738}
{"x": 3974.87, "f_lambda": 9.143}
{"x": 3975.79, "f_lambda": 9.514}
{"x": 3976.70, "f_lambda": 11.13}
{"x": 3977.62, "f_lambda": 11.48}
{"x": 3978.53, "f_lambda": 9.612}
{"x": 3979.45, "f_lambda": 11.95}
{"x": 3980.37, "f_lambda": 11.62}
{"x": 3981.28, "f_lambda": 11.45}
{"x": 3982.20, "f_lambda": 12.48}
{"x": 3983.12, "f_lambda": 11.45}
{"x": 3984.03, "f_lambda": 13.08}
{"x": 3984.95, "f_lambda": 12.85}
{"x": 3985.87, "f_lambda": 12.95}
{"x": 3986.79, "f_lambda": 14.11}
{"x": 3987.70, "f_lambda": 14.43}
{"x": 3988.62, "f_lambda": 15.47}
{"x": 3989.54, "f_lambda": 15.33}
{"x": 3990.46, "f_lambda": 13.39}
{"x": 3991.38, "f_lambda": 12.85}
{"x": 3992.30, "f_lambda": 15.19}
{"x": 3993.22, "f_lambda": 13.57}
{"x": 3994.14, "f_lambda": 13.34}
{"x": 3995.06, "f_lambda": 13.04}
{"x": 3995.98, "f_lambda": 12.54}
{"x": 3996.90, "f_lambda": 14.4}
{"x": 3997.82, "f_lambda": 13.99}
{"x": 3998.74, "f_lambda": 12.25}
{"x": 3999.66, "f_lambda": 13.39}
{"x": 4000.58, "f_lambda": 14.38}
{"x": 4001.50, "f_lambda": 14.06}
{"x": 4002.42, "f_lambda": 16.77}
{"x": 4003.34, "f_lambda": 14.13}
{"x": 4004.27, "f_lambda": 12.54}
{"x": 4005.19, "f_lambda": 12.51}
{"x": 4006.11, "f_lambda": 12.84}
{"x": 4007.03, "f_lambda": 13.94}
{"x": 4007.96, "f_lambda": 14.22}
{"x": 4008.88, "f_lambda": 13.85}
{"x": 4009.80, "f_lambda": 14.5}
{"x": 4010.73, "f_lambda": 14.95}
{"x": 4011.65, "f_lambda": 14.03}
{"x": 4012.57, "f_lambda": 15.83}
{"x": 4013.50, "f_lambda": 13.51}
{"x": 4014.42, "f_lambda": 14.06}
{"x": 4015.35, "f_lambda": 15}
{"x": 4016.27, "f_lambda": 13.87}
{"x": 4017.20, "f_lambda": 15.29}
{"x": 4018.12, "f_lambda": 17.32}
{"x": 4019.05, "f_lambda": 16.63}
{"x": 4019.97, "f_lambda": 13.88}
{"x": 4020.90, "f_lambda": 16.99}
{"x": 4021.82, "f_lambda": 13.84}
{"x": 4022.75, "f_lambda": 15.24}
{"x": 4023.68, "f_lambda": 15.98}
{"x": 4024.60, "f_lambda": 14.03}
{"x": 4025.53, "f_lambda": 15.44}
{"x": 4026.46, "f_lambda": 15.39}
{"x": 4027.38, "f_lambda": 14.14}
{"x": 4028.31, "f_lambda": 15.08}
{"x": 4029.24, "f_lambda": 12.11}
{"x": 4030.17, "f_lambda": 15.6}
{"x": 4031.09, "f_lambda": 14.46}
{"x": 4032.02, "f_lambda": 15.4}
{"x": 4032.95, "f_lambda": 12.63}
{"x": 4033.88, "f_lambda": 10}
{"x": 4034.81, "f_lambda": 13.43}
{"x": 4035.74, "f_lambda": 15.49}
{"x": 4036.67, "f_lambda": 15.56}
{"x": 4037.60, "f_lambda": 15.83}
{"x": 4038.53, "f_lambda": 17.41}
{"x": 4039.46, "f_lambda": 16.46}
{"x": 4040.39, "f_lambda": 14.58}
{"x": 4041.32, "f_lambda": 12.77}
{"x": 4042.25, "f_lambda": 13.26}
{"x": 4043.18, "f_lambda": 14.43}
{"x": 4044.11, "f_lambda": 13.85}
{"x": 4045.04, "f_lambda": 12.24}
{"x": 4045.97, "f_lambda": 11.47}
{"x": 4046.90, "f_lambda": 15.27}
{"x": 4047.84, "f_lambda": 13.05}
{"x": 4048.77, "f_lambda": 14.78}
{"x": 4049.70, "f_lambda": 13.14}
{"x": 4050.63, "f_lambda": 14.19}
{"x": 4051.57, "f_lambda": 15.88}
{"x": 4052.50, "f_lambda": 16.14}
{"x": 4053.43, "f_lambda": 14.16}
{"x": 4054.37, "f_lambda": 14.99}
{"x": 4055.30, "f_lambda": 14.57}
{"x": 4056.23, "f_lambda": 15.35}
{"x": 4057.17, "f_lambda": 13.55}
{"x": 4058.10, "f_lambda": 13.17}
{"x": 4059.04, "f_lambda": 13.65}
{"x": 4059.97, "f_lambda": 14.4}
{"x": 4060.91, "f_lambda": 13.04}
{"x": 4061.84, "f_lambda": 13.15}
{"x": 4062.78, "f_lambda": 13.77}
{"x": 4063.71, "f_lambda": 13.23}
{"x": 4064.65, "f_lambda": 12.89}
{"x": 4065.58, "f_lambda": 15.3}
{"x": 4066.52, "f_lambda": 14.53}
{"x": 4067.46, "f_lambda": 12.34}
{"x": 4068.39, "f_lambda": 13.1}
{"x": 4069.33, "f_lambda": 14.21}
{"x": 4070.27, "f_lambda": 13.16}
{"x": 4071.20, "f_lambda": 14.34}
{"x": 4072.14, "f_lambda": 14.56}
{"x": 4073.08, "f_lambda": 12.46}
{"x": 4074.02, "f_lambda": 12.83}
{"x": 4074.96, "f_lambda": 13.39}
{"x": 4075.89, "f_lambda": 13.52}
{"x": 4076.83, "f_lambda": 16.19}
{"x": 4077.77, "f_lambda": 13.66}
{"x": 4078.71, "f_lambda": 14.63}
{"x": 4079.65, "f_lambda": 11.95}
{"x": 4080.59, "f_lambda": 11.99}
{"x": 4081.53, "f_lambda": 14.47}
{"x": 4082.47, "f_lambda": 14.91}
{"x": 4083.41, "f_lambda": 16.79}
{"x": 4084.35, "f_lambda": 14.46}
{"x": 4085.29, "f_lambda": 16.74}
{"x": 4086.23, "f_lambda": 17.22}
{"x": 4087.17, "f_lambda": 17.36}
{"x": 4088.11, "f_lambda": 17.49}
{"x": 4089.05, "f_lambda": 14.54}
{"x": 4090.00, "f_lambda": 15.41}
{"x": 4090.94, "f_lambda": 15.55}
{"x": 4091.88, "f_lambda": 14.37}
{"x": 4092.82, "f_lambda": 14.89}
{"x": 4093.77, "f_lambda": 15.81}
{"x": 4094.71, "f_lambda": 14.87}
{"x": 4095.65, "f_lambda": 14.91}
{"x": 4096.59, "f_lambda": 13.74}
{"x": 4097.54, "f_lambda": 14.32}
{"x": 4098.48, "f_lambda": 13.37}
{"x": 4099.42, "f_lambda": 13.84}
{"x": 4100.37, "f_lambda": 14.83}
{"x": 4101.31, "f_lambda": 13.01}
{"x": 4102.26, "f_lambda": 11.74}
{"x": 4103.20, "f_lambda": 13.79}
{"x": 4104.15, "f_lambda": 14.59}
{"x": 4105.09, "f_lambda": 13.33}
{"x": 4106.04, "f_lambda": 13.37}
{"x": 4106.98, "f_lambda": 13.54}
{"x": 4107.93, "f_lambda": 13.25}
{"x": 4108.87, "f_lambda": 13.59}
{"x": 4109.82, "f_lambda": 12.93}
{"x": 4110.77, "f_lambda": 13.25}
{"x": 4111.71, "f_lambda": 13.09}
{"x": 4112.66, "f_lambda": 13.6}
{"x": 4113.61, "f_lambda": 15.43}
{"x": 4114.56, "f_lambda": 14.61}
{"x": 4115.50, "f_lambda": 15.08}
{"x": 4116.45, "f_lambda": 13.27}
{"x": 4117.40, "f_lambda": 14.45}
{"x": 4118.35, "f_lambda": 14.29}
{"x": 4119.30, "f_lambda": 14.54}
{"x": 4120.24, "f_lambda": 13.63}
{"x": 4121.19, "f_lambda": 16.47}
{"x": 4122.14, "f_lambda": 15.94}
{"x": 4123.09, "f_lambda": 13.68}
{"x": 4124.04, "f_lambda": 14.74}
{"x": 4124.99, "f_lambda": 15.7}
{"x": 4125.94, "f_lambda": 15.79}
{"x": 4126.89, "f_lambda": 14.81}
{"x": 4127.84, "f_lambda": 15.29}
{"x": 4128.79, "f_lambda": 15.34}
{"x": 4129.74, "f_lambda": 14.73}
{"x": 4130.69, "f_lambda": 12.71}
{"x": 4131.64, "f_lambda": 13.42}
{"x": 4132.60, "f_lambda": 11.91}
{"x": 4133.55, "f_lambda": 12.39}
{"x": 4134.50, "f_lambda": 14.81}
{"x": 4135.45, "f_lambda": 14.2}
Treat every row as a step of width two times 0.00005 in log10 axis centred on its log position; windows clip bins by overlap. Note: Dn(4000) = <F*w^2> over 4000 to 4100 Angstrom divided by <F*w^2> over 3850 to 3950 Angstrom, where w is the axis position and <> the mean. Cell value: 1.91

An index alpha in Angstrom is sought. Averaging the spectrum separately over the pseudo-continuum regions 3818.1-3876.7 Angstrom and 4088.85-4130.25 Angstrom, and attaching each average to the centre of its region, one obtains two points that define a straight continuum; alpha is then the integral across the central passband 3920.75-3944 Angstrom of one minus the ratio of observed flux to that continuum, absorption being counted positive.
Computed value 8.4 Angstrom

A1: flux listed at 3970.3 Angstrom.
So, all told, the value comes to 5.336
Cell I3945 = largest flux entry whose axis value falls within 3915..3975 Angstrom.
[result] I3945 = 12.74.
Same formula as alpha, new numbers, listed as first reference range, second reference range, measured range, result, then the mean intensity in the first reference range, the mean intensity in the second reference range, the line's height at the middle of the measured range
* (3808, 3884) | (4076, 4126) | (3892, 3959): 5.3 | 7.14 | 14.5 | 9.43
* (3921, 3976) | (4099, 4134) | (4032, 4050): -5.0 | 7.24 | 14.1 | 11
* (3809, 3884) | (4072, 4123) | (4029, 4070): -3.5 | 7.12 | 14.4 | 13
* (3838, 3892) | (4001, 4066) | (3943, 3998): 8.5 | 7.64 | 14.3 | 11.8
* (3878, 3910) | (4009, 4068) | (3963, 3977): 6.6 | 8.91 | 14.4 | 11.8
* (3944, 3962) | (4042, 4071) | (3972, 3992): -1.1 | 9.9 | 13.9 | 11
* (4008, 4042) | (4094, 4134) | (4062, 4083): 1.0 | 14.7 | 14.1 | 14.4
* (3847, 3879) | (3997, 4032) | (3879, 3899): 0.4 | 7.65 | 14.5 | 8.83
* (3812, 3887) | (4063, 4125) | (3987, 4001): -3.1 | 7.09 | 14.3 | 11.3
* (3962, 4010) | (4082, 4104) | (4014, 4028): -3.1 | 11.1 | 14.9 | 12.4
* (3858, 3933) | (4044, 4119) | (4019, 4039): -3.5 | 8.46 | 14.2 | 12.5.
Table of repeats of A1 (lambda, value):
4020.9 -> 16.99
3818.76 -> 5.773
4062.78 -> 13.77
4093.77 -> 15.81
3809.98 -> 7.742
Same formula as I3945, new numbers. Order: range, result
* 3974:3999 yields 15.47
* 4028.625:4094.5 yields 17.49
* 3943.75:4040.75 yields 17.41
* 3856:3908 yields 11.09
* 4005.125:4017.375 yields 15.83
